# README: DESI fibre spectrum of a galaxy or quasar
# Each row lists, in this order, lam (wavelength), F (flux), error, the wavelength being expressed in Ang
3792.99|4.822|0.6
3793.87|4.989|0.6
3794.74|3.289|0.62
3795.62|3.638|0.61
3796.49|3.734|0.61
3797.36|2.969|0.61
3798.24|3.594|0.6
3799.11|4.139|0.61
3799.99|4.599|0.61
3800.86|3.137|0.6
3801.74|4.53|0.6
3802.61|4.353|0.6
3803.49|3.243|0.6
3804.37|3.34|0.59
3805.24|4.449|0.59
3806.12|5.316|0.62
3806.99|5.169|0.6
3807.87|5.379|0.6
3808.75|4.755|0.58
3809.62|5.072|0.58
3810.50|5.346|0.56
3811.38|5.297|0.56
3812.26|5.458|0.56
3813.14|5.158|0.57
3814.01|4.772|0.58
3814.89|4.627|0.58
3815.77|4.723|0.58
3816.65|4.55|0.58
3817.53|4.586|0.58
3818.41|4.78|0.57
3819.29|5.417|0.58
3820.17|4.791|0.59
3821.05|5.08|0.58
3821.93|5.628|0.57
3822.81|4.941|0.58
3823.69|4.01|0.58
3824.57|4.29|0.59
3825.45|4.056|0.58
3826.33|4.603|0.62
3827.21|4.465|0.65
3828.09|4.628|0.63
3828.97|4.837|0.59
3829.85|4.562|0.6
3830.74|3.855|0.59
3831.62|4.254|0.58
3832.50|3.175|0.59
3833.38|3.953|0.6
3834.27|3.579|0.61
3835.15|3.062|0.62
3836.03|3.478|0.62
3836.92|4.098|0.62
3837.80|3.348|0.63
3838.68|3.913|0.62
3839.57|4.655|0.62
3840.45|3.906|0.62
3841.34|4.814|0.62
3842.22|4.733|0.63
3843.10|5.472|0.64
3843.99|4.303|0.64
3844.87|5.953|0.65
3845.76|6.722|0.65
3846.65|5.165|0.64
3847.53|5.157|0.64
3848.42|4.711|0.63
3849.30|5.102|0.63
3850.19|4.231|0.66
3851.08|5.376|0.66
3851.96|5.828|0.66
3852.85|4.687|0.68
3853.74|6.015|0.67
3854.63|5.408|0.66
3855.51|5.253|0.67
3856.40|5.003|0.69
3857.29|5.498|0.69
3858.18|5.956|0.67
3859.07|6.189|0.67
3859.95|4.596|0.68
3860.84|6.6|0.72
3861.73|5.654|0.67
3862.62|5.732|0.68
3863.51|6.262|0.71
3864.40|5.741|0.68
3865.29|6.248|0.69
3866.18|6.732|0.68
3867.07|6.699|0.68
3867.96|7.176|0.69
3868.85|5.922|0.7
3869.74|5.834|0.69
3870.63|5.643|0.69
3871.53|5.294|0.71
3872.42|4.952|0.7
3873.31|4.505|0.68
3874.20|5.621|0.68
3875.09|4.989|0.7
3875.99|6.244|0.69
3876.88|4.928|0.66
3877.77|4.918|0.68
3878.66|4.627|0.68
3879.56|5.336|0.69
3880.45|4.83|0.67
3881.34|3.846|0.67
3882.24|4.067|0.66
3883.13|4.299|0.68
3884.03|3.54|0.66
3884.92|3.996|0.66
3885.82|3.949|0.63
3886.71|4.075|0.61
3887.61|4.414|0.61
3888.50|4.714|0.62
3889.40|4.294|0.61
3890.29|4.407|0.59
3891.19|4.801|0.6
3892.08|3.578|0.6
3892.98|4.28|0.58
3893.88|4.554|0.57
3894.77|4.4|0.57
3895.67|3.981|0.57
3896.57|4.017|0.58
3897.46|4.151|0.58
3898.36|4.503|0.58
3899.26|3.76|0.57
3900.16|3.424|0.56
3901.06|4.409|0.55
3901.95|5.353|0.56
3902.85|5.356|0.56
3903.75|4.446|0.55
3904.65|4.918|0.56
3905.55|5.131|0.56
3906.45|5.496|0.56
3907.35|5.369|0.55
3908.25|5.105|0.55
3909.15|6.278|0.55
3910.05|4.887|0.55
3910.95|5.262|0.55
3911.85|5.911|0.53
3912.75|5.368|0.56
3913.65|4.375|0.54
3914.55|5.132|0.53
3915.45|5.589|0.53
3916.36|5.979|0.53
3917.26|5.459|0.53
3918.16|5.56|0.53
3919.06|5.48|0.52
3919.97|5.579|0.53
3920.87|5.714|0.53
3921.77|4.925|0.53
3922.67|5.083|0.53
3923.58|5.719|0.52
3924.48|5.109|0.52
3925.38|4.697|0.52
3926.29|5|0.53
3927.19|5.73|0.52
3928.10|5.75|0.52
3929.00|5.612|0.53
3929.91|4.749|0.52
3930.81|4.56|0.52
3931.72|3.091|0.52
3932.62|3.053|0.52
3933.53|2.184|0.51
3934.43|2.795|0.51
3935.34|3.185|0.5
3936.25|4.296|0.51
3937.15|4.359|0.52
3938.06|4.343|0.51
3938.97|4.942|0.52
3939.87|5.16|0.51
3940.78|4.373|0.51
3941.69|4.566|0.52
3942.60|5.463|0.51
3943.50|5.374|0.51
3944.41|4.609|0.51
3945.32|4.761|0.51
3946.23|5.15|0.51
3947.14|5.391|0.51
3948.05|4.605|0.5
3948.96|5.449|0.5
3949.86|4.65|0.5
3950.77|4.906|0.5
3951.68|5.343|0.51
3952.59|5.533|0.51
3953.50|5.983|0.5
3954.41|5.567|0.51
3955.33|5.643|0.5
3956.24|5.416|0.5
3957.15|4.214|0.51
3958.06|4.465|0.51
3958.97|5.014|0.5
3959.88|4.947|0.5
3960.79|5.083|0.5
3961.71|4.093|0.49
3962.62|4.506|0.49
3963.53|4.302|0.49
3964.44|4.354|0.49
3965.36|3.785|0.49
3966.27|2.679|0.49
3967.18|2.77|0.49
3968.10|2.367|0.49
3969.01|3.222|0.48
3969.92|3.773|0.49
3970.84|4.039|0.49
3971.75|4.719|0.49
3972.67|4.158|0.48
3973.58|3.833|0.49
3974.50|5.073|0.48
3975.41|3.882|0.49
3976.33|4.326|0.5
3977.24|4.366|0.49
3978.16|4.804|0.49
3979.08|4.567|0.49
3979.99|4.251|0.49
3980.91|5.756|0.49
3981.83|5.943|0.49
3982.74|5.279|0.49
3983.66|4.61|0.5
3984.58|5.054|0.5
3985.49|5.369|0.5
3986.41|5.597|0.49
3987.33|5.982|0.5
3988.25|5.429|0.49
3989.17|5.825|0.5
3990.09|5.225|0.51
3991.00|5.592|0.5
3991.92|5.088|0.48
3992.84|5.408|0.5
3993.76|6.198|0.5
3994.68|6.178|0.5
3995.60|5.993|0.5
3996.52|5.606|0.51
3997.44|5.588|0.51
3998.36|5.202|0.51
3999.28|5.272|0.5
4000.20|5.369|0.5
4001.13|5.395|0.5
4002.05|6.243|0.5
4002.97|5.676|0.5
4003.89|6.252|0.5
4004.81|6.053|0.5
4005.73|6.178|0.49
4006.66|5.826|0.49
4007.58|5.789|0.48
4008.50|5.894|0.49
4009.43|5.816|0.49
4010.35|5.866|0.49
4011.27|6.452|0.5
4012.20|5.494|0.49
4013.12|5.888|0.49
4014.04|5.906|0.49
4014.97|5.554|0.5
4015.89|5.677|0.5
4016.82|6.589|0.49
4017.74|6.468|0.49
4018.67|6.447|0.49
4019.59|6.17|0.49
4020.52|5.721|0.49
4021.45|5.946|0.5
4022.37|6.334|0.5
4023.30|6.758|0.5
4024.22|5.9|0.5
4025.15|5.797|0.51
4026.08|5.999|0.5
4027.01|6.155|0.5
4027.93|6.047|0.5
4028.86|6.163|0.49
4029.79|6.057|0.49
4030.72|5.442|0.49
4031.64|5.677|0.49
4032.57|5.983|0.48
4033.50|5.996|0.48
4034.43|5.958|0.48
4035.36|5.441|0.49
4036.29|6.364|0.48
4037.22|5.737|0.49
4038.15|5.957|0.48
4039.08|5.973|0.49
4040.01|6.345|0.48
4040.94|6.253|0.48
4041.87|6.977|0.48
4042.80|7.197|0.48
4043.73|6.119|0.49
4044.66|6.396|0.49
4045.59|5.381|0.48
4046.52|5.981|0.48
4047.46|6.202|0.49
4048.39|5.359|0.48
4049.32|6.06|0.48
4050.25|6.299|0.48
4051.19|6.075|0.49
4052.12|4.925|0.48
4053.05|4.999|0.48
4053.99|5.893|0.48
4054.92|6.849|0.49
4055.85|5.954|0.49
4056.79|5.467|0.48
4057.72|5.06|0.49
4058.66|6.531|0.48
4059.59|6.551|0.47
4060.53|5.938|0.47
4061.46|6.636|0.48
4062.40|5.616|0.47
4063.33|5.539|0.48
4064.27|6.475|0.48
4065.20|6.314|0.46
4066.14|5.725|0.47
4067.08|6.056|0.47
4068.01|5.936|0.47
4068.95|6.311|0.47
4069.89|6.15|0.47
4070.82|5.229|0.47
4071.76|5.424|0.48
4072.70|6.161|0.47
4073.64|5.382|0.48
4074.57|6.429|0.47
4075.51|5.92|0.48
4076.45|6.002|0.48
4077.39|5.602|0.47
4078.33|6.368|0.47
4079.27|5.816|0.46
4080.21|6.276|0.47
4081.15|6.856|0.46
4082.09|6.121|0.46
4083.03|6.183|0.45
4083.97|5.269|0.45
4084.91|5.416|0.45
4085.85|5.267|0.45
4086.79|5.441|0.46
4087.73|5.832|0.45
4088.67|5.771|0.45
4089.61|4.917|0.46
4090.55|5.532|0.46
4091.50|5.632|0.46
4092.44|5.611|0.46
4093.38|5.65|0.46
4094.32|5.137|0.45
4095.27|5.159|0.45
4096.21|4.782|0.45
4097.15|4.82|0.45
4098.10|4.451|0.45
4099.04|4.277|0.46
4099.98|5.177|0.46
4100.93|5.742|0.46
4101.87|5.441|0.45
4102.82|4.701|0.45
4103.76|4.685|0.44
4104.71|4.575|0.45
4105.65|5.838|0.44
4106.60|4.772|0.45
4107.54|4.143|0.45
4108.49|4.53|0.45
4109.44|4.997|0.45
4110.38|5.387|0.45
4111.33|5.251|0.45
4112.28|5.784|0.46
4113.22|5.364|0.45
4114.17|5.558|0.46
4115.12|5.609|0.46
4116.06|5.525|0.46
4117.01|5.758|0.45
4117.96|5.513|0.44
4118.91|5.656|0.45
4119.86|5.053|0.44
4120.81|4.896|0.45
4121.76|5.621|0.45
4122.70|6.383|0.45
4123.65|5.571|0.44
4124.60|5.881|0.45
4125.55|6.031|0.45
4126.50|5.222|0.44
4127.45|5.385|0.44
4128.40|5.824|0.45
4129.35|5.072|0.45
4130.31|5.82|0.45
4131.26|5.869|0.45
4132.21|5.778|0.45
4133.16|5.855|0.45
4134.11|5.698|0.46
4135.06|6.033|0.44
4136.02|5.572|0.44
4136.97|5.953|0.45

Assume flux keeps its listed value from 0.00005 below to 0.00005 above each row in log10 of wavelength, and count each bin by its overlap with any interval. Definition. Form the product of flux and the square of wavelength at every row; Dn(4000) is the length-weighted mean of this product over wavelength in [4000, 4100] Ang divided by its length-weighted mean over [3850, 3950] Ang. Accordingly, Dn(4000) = 1.3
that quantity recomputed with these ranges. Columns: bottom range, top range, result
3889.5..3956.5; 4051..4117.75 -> 1.25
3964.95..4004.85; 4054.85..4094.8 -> 1.24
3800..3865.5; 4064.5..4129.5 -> 1.31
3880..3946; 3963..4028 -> 1.18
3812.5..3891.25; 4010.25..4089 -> 1.35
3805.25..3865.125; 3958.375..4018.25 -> 1.13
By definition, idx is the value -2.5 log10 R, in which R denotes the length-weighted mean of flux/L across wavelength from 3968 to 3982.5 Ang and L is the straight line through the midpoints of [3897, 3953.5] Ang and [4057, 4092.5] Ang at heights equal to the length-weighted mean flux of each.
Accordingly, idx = 0.19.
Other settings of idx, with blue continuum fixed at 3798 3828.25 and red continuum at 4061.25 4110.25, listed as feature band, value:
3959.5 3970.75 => 0.321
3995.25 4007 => -0.095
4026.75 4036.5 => -0.109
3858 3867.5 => -0.248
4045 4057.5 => -0.073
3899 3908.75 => 0.026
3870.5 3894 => 0.061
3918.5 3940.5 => 0.088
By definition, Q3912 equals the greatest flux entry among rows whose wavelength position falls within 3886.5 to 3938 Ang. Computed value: 6.278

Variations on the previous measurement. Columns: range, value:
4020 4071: 7.197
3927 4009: 6.252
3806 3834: 5.628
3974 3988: 5.982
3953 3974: 5.983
